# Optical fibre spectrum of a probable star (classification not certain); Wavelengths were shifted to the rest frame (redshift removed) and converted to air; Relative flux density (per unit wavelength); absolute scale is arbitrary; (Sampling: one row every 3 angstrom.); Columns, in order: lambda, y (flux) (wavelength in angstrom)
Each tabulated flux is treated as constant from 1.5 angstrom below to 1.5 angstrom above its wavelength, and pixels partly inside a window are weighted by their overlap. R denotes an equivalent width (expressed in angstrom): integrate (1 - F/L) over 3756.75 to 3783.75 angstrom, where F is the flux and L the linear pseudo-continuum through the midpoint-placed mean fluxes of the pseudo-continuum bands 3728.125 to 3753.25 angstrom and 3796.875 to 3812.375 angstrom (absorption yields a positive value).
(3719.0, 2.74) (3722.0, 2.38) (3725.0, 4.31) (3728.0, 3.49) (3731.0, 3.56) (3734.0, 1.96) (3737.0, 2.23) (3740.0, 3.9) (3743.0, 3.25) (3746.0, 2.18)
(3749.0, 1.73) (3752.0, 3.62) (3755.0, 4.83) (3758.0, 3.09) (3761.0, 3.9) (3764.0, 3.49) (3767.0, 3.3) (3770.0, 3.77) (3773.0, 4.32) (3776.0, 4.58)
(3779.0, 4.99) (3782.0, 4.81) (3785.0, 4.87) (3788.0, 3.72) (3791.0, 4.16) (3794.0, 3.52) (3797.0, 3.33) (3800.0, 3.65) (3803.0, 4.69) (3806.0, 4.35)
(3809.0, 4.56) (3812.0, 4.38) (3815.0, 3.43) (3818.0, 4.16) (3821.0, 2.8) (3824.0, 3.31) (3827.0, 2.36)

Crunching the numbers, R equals -4.30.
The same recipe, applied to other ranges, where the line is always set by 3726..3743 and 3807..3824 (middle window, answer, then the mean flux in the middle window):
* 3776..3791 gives -4.3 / 4.55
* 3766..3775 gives -1.2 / 3.87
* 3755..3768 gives -1.1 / 3.61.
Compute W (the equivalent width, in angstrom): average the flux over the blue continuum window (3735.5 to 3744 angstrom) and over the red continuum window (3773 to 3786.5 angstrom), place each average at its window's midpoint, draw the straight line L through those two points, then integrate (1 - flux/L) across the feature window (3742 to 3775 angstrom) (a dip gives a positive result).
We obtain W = 4.0 angstrom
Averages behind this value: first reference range 3.12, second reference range 4.76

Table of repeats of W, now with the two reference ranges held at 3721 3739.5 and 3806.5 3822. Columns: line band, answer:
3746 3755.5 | 0.7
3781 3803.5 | -2.2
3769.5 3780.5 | -3.0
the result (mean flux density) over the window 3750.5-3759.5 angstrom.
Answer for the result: 3.85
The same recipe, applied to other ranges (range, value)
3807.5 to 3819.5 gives 4.13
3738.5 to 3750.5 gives 2.76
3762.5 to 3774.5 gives 3.72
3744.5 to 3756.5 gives 3.09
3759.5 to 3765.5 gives 3.7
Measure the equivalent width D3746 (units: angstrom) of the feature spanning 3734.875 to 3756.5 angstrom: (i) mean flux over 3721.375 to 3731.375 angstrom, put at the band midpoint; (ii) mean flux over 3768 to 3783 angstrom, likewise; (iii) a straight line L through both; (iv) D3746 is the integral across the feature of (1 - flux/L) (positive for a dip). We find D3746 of 4.6 angstrom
